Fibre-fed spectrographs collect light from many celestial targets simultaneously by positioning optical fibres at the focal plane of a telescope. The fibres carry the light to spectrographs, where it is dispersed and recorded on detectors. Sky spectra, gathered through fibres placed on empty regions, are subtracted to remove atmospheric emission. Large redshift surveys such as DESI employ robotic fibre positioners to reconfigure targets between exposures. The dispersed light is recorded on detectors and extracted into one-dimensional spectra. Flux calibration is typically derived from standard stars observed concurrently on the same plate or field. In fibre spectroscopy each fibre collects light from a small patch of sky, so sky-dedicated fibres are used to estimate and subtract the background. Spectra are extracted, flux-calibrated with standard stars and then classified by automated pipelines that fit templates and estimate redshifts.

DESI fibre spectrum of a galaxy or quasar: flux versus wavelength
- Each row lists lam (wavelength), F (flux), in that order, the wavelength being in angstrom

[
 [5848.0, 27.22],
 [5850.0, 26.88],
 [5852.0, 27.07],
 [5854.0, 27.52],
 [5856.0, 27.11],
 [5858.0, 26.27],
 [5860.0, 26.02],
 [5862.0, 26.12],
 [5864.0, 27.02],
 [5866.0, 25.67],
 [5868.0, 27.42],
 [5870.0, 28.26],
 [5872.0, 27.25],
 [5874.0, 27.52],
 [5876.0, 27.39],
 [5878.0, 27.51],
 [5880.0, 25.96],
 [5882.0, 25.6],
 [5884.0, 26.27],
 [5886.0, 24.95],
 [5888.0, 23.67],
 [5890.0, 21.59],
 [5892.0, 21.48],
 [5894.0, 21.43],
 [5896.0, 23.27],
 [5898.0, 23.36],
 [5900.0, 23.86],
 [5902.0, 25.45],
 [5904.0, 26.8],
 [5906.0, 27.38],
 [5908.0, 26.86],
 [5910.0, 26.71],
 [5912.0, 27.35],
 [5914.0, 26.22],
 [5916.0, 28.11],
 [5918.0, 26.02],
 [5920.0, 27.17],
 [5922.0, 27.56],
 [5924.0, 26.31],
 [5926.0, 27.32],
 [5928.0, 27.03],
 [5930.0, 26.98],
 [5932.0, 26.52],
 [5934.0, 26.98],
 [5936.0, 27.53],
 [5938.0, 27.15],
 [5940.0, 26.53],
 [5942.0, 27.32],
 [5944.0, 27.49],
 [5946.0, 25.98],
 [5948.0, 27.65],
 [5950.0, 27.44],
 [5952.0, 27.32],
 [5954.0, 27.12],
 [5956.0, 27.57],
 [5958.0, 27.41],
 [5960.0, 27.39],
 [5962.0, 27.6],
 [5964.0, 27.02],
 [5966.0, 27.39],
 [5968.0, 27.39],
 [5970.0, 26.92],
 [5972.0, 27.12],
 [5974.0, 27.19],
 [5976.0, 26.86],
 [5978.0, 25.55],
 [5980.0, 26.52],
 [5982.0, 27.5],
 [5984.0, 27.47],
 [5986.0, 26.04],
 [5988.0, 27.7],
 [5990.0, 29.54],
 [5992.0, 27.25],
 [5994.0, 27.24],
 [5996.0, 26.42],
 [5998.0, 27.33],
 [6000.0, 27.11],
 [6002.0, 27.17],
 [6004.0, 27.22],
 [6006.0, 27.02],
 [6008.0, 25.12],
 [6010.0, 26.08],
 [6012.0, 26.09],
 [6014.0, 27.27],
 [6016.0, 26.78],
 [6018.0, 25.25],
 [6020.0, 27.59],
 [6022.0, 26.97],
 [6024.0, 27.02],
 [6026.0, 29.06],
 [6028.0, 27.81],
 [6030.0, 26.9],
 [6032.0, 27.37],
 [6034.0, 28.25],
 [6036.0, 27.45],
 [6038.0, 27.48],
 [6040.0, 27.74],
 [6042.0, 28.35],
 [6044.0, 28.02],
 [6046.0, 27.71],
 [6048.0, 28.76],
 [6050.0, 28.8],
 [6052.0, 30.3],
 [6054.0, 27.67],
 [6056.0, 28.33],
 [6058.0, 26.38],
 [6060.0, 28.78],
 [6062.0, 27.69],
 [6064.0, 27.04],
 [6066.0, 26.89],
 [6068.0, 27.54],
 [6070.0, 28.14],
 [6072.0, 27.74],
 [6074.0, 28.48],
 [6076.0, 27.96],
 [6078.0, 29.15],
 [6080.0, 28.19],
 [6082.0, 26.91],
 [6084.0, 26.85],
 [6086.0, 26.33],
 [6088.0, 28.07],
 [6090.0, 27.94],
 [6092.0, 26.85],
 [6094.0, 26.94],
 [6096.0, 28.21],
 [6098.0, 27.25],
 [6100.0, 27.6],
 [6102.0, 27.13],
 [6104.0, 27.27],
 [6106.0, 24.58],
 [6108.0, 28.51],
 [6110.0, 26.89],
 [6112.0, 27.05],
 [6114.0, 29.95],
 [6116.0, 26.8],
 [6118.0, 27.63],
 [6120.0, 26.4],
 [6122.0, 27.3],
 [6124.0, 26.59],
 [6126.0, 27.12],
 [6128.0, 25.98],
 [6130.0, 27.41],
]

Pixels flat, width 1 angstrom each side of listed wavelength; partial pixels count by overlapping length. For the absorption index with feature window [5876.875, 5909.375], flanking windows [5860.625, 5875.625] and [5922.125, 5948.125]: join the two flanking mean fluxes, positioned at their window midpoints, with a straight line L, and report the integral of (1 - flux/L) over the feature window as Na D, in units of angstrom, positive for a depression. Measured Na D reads 2.7 angstrom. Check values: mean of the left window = 27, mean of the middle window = 24.7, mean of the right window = 27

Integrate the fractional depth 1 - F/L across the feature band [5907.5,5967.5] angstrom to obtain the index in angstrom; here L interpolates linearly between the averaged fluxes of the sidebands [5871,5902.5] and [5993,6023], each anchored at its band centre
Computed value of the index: -3.6 angstrom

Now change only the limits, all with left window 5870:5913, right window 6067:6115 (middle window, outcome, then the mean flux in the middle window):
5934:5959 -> -1.17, 27.2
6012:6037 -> -0.39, 27.3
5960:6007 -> -1.37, 27.2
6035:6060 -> -0.94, 28.1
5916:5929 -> -0.64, 27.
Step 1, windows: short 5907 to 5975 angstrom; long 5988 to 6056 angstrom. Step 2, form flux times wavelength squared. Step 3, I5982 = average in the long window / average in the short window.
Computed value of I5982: 1.0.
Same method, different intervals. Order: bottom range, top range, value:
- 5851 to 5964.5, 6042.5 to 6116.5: 1.11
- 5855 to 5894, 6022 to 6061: 1.15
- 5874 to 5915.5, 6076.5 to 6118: 1.16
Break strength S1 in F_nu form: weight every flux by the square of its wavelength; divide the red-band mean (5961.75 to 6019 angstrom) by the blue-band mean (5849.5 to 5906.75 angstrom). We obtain 1.1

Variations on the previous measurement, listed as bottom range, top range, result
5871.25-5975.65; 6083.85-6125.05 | 1.10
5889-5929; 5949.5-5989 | 1.08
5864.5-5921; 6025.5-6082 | 1.15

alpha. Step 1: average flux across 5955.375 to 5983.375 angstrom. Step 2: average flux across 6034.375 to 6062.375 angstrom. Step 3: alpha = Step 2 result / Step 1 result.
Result 1.04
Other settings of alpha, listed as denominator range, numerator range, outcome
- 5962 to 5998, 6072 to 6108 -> 1.01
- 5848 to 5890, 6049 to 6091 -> 1.05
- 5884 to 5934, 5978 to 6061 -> 1.07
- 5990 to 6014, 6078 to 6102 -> 1.02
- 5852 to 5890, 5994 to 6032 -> 1.02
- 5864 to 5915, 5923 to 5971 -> 1.06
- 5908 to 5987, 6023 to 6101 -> 1.03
